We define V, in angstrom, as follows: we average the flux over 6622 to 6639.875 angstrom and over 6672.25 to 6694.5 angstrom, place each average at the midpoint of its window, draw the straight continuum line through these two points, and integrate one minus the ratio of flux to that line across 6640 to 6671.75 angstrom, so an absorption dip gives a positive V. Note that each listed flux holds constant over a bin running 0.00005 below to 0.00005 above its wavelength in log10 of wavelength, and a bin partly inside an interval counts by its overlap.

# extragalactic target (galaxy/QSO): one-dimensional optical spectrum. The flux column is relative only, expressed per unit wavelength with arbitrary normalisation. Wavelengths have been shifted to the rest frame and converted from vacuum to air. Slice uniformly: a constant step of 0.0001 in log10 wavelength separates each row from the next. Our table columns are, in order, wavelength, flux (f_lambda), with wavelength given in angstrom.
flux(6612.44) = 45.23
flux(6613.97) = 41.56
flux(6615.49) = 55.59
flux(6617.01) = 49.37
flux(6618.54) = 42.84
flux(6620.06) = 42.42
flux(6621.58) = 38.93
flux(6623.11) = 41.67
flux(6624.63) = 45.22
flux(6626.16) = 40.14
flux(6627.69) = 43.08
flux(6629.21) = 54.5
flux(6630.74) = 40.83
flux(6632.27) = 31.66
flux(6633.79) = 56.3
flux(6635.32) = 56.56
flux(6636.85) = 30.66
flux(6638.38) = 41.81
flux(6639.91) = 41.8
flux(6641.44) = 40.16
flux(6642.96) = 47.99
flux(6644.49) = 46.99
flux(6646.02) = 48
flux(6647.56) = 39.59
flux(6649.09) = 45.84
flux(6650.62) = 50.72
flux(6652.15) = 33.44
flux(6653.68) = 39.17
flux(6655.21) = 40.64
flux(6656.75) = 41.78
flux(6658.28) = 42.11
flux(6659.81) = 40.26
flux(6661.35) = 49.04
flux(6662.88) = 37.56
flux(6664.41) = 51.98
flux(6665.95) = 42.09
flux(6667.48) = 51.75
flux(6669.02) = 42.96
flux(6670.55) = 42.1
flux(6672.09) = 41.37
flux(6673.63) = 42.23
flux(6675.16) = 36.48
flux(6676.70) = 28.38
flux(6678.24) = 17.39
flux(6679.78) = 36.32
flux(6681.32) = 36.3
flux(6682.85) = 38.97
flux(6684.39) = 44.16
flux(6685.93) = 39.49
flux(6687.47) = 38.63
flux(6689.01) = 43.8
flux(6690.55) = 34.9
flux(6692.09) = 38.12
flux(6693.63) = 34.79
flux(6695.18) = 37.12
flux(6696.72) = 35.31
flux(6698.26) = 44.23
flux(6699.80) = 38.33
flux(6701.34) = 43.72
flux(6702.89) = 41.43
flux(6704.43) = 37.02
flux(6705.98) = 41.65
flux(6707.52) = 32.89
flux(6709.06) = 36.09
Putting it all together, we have -2.7 angstrom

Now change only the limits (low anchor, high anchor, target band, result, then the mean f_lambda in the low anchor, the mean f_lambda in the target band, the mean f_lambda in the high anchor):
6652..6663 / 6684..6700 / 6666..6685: 0.79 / 41.1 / 38.3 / 38.9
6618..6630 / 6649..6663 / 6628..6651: -1.01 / 43.6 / 44.8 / 42.1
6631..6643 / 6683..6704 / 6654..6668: -0.79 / 43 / 43.9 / 39.5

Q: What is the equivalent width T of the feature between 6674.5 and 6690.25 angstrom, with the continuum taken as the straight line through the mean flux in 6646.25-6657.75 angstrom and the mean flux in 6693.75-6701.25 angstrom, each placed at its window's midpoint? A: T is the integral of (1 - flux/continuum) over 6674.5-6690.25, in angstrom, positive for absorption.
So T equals 1.5 angstrom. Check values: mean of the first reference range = 41.9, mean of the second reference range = 38.9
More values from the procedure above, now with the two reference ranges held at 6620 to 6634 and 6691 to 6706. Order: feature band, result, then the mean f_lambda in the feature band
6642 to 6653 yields -0.7 angstrom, 44.5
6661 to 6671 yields -1.1 angstrom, 45.3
